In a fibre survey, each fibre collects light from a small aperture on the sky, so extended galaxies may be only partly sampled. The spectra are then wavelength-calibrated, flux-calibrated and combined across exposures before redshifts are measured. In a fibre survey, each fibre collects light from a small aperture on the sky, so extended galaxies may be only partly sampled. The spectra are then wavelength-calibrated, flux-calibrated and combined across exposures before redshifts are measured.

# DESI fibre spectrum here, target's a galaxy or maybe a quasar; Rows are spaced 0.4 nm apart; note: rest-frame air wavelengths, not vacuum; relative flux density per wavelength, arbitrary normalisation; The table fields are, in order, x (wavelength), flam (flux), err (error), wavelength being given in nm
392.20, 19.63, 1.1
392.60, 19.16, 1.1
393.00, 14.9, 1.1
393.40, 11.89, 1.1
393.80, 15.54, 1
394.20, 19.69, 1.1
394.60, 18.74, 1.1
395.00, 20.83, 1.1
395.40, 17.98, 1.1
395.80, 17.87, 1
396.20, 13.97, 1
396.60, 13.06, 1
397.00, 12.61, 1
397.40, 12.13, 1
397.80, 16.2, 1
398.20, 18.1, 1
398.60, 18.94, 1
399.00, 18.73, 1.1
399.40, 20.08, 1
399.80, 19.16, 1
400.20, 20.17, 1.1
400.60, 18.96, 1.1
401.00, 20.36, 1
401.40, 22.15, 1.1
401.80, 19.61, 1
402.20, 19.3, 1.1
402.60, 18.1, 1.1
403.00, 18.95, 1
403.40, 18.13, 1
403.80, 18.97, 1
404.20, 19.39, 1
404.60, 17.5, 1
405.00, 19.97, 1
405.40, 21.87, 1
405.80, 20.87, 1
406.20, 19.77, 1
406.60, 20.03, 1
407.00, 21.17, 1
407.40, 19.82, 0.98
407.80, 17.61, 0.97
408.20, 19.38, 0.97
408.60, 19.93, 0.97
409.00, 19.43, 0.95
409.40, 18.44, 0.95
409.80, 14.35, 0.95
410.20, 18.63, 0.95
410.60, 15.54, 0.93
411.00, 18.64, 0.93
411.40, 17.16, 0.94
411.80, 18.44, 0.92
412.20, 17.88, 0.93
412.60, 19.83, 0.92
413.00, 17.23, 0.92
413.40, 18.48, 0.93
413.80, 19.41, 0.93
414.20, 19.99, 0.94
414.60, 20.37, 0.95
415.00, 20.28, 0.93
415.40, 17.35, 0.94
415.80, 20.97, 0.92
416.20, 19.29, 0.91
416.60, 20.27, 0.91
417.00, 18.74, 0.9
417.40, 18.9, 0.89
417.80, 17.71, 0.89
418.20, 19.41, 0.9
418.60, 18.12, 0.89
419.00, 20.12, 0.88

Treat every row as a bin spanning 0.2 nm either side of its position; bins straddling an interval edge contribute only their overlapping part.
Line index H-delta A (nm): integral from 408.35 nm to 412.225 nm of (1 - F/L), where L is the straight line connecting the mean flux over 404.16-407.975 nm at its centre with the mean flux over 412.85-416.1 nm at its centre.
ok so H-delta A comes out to 0.337 nm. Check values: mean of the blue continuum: 19.8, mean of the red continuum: 19.3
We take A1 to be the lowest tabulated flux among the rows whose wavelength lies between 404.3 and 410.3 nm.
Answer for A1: 14.35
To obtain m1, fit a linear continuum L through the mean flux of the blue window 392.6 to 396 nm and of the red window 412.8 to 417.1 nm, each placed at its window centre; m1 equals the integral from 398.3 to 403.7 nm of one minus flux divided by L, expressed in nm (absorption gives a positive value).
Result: -0.44 nm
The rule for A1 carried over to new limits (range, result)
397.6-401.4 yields 16.2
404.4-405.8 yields 17.5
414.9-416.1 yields 17.35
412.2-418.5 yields 17.23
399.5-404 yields 18.1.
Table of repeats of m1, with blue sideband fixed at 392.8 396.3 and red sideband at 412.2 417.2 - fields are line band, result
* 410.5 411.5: 0.084 nm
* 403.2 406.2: -0.237 nm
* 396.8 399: 0.182 nm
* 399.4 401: -0.187 nm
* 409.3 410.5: 0.117 nm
